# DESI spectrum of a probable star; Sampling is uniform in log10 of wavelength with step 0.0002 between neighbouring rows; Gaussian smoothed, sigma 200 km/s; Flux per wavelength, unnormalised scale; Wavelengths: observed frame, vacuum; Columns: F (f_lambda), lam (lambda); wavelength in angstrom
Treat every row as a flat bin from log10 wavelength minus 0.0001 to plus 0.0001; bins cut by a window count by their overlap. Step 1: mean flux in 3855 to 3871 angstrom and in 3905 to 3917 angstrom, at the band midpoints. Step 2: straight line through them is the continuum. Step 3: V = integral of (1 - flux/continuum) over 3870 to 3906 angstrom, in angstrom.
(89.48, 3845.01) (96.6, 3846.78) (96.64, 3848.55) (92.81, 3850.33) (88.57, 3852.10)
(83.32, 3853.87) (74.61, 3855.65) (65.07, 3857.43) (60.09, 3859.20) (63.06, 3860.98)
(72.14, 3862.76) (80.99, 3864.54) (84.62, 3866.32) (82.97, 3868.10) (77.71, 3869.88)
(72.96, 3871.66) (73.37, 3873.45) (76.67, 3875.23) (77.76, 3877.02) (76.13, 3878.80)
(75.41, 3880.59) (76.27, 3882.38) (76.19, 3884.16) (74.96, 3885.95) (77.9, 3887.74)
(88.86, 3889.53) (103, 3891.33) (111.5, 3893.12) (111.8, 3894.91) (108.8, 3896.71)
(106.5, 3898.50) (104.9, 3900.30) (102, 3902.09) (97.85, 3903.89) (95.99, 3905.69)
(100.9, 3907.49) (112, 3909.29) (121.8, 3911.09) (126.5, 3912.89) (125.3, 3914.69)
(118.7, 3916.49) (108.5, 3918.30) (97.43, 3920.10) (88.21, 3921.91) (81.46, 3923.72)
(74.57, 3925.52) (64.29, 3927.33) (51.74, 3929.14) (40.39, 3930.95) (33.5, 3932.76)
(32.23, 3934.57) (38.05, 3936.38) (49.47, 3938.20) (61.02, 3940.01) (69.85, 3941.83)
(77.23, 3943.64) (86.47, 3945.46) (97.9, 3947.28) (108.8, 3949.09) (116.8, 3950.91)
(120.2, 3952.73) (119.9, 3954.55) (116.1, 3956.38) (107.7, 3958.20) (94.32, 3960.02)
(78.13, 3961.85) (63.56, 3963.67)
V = 2.3 angstrom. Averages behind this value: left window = 73.5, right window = 115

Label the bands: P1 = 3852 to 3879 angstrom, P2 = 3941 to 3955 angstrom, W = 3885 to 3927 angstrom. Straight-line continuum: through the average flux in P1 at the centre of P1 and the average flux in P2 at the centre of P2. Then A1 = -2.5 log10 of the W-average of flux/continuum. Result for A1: -0.16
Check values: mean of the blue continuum 75.2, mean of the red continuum 99.2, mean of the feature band 101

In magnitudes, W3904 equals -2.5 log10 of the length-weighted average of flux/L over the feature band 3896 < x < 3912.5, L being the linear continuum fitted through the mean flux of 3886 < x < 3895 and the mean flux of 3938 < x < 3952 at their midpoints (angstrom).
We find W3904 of -0.15 mag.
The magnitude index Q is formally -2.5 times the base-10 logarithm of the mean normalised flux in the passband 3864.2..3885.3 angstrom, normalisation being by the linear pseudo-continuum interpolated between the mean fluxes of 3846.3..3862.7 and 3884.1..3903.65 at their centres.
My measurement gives 0.15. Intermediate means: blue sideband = 79.2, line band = 77.5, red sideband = 97.9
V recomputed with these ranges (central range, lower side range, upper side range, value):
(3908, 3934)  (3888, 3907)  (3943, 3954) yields 3.6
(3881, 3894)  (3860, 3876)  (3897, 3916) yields 0.9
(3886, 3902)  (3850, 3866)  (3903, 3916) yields 0.1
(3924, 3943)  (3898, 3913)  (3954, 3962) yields 9.5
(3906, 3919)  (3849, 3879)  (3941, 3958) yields -3.5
